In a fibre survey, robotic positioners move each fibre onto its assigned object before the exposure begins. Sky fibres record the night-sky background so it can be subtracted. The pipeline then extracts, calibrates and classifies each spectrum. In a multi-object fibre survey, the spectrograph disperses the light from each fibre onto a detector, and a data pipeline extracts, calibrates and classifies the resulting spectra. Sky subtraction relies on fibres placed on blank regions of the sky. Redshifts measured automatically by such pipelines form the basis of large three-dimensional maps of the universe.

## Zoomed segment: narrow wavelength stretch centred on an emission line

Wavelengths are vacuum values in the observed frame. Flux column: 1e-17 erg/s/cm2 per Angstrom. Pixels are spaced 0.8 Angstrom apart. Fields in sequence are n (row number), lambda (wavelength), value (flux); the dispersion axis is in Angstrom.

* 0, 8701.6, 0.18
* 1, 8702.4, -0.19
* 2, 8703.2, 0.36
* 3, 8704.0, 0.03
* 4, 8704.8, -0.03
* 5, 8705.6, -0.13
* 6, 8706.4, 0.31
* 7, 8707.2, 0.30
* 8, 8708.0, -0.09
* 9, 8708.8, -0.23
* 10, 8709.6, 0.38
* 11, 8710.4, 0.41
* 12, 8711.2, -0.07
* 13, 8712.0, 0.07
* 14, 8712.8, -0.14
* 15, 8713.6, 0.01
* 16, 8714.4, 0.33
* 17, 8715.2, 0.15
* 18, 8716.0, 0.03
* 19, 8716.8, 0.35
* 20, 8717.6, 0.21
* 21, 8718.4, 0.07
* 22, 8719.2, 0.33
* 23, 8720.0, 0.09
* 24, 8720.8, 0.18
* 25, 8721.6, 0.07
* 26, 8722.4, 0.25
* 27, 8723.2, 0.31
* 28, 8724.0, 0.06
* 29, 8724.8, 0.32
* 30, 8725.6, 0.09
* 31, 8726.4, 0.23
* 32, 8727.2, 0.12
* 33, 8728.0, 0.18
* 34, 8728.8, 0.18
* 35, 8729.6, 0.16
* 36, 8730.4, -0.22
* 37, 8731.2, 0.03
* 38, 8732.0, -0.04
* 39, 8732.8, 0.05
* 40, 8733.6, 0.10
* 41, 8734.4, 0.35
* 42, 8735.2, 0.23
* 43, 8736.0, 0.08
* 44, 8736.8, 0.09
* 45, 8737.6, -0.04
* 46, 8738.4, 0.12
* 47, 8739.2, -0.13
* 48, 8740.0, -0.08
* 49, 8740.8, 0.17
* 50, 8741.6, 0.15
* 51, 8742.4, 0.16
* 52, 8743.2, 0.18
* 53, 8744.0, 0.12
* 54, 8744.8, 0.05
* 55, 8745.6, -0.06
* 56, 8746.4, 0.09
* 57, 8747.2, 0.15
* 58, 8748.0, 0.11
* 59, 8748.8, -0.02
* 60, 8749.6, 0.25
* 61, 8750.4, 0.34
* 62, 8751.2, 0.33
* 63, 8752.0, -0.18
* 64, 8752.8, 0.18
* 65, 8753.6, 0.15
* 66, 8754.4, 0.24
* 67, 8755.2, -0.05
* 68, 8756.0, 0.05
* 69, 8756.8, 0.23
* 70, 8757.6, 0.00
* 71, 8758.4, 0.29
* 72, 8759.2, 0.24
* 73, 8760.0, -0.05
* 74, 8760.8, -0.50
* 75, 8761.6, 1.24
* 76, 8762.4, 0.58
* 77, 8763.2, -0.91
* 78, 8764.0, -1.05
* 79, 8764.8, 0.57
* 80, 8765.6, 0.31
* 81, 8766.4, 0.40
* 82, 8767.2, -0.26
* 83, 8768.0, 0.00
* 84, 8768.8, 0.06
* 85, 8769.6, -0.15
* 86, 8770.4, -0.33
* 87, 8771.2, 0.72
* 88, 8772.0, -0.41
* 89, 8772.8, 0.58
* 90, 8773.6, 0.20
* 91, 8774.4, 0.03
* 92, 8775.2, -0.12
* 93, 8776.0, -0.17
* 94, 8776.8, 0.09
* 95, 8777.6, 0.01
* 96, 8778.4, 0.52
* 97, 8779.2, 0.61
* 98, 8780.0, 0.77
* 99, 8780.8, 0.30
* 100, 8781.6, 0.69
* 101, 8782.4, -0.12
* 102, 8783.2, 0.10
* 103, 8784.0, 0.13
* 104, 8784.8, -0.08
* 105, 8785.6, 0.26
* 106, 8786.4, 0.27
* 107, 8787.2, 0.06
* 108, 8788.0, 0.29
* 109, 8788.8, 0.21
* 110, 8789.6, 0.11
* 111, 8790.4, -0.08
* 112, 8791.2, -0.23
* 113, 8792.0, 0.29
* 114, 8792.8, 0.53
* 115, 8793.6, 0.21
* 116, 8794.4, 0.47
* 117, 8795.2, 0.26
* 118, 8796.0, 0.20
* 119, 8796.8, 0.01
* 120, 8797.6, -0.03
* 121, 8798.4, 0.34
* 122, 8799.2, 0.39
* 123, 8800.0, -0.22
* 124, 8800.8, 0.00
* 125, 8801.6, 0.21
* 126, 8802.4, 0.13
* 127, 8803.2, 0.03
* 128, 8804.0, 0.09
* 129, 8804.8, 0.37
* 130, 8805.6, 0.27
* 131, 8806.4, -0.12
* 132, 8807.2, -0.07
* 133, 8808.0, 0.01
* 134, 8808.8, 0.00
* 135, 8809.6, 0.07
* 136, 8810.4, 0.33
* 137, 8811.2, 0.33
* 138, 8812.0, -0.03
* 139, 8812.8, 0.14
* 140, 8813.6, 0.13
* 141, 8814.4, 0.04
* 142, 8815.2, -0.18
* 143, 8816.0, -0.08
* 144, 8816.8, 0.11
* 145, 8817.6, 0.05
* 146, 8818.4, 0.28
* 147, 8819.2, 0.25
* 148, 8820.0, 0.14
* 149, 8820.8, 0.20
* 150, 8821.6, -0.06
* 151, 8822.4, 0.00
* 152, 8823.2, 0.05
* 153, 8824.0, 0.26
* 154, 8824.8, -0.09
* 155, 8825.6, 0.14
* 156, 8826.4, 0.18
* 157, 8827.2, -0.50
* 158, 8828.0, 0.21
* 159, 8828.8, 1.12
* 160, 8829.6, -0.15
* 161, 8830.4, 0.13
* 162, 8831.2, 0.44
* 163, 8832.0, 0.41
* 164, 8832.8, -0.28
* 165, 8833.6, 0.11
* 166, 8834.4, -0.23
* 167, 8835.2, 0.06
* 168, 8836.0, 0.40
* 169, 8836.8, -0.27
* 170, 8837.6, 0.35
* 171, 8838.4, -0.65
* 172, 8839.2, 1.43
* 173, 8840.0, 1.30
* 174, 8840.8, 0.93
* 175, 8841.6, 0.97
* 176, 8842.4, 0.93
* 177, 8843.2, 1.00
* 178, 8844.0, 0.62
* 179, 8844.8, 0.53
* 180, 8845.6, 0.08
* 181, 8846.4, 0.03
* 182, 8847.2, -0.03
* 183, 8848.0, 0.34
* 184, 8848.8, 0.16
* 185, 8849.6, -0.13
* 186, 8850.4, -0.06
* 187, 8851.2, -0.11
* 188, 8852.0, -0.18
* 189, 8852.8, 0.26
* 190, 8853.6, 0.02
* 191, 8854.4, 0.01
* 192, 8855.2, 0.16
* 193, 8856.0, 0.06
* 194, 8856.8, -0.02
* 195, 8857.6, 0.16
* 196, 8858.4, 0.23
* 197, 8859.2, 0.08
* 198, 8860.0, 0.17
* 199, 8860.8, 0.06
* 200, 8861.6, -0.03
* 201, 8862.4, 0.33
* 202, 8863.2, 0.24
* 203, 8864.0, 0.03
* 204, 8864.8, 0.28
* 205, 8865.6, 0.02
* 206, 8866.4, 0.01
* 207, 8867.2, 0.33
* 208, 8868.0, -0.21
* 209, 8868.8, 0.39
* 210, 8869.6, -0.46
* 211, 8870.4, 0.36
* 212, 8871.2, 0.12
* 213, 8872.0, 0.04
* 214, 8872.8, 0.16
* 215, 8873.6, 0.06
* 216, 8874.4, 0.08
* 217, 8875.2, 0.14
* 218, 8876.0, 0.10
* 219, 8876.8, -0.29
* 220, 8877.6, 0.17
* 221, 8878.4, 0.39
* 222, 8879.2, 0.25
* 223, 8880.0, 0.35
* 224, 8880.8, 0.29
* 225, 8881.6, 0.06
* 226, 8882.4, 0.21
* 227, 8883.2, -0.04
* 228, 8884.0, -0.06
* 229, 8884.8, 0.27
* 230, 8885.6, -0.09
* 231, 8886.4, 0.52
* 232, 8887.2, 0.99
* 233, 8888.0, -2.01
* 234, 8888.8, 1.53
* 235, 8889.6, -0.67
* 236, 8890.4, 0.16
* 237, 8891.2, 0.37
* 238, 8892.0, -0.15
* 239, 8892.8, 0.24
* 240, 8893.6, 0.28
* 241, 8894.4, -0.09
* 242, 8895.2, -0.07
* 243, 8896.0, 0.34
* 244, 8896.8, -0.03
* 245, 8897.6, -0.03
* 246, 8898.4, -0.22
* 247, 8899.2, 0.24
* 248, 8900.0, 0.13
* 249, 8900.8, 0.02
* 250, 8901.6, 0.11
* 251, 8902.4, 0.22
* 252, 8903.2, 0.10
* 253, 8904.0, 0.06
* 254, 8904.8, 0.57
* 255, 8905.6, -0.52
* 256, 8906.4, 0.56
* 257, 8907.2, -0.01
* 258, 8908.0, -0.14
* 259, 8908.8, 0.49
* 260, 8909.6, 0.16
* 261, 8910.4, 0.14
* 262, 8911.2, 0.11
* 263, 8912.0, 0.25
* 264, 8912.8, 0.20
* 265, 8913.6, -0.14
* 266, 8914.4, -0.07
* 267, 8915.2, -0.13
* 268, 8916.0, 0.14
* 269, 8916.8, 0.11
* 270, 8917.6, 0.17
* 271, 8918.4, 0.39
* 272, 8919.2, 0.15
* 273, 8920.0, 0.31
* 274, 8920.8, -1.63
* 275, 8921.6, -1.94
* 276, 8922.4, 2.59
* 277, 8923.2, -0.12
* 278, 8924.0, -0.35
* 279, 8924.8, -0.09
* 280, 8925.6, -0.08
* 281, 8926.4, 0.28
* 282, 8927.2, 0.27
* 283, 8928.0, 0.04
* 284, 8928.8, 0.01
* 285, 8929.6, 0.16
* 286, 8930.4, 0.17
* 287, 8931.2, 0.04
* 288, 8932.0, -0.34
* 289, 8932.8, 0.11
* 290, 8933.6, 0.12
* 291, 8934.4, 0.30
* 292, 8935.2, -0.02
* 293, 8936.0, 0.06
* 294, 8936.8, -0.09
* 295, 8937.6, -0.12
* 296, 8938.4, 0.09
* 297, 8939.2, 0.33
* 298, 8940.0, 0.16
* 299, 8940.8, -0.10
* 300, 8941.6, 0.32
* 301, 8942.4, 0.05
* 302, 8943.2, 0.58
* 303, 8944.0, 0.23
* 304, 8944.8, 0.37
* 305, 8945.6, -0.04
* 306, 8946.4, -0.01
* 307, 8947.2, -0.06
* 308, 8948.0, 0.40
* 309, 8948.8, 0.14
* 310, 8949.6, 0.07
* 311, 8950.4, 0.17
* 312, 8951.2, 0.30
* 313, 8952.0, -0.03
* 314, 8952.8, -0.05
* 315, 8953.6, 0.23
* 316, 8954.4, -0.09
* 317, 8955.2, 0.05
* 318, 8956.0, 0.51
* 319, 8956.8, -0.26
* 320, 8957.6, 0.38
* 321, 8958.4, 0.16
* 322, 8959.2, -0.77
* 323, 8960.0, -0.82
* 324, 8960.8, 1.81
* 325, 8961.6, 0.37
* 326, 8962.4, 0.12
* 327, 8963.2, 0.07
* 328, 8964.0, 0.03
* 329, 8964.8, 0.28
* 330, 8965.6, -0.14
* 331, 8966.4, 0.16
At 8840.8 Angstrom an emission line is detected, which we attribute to Hbeta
